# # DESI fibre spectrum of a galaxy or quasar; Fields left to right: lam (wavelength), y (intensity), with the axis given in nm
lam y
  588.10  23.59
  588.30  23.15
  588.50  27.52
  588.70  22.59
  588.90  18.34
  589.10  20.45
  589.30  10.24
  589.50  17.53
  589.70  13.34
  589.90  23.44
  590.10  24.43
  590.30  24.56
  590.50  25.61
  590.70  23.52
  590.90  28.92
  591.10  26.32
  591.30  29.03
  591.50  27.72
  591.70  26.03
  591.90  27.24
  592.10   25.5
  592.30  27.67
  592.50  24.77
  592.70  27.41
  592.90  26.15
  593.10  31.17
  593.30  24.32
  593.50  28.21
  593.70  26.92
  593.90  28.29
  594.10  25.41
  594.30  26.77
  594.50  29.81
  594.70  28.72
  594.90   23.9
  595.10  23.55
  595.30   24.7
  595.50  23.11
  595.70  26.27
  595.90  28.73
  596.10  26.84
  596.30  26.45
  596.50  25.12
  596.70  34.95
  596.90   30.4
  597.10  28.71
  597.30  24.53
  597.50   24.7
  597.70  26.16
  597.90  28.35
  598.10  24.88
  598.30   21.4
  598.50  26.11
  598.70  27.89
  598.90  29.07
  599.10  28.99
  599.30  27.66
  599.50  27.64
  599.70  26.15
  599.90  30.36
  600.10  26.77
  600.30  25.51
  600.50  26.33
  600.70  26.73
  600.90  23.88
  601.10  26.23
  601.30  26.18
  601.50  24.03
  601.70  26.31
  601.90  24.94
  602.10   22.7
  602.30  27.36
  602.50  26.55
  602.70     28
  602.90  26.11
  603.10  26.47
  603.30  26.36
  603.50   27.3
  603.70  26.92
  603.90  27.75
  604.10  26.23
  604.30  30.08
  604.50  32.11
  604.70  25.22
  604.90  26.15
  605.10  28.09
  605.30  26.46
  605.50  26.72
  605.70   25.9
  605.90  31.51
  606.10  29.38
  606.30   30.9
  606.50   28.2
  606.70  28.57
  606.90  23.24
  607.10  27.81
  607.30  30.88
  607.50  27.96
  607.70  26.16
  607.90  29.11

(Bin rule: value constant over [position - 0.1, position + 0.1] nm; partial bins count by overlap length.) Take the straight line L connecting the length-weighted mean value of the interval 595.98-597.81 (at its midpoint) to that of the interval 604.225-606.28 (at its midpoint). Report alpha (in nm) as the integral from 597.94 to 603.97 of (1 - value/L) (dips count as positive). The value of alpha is 0.32 nm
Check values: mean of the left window 27.6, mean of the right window 28.2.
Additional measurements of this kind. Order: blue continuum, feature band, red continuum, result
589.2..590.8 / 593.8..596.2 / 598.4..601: -0.25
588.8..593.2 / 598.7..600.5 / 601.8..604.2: -0.14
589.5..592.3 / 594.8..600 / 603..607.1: -0.12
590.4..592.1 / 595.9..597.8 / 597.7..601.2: -0.06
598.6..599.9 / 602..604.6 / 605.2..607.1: 0.07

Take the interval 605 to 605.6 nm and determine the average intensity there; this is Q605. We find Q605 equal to 27.1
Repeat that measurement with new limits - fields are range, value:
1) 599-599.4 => 28.3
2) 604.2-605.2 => 28.3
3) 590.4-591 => 26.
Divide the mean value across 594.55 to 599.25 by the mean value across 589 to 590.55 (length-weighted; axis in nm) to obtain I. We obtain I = 1.35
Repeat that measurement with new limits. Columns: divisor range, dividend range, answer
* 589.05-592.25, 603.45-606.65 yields 1.20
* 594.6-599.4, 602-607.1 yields 1.02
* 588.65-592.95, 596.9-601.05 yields 1.13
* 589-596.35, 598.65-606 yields 1.07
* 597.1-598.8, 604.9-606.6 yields 1.10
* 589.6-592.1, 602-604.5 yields 1.08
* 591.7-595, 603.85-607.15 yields 1.03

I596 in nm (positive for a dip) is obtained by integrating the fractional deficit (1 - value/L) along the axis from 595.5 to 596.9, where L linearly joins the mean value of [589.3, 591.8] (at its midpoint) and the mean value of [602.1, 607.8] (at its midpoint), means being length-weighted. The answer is -0.15 nm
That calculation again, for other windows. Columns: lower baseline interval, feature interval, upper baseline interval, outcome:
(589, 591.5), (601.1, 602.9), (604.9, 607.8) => 0.045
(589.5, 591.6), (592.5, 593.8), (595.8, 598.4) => -0.090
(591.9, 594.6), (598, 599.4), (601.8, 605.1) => 0.023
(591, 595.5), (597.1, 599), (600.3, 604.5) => 0.038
